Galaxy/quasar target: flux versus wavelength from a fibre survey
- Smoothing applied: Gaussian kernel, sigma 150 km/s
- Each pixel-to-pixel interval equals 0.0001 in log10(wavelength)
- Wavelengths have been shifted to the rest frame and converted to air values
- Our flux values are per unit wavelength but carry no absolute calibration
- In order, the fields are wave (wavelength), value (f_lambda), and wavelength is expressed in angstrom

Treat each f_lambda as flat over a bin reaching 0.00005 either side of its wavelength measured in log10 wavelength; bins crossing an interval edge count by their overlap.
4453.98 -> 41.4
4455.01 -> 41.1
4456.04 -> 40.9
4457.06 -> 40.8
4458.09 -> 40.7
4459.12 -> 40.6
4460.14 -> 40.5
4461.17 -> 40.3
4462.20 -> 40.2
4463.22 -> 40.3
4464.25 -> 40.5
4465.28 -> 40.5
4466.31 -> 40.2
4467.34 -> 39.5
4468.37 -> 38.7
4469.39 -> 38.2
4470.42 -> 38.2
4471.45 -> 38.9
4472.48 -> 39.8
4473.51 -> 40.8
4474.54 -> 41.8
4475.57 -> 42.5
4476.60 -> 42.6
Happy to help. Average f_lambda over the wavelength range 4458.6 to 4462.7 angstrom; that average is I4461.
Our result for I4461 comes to 40.4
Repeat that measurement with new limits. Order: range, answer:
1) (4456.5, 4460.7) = 40.7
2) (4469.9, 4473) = 38.9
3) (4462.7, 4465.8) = 40.5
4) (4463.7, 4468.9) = 39.9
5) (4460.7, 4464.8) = 40.3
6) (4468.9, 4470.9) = 38.2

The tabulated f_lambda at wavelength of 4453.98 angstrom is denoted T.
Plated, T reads 41.4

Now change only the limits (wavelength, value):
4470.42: 38.2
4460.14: 40.5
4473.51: 40.8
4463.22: 40.3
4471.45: 38.9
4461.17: 40.3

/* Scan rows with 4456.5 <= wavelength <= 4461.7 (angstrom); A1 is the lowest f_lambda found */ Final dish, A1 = 40.3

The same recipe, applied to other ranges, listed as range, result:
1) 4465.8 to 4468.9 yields 38.7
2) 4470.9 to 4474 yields 38.9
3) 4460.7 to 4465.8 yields 40.2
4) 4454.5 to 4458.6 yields 40.7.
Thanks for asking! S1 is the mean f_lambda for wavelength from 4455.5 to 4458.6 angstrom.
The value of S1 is 40.8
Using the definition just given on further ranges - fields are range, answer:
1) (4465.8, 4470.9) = 39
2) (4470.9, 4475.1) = 40.3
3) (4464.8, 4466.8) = 40.3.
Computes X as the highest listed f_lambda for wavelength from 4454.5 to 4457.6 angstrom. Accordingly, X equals 41.1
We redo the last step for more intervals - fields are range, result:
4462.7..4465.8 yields 40.5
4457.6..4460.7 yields 40.7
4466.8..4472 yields 39.5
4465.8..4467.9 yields 40.2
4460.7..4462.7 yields 40.3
